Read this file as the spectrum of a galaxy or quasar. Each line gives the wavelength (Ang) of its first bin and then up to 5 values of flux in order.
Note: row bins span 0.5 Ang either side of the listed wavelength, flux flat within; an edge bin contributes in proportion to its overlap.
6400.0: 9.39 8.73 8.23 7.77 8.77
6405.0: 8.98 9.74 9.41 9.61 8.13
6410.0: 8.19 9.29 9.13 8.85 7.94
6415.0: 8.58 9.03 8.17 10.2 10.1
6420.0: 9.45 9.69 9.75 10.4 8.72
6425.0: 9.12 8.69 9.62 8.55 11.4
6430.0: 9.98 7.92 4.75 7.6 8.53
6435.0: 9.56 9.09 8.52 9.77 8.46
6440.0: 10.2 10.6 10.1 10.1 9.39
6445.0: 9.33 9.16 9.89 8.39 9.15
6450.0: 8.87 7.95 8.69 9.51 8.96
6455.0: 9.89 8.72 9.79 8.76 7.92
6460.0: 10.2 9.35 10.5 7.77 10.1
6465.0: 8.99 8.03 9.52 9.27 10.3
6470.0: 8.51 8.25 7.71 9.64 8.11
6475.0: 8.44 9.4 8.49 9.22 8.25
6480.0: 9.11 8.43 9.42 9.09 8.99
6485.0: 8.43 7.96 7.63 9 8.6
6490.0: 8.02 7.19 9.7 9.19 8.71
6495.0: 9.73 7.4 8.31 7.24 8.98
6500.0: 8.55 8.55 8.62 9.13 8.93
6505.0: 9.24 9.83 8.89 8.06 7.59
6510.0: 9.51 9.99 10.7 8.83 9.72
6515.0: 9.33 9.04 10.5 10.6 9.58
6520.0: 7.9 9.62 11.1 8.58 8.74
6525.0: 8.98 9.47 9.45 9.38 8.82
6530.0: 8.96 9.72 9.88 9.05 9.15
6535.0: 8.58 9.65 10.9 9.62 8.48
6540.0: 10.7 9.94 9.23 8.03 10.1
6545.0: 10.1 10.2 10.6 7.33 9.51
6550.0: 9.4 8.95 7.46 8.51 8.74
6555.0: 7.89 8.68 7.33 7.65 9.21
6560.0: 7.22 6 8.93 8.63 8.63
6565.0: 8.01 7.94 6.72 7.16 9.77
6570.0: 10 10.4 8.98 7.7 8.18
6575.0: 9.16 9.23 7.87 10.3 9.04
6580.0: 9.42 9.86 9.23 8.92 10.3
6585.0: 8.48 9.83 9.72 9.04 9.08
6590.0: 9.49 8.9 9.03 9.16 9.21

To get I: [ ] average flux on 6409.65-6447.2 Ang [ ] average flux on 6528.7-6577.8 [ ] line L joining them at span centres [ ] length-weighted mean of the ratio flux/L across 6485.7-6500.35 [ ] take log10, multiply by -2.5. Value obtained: 0.07 mag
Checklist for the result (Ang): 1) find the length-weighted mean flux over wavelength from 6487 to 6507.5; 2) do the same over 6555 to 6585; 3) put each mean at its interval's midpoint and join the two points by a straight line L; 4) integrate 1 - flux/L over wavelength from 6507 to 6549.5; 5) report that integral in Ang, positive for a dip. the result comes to -3.7 Ang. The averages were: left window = 8.66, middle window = 9.4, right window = 8.62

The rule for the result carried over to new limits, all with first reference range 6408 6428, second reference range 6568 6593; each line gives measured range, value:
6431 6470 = 0.2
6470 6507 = 2.0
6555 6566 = 1.4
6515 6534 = -0.5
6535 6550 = -0.6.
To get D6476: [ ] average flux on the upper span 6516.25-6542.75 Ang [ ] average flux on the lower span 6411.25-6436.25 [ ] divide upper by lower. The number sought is 1.05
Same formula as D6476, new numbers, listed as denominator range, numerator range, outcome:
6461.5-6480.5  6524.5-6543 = 1.05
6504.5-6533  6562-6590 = 0.96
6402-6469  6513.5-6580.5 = 0.99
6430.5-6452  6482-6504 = 0.96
